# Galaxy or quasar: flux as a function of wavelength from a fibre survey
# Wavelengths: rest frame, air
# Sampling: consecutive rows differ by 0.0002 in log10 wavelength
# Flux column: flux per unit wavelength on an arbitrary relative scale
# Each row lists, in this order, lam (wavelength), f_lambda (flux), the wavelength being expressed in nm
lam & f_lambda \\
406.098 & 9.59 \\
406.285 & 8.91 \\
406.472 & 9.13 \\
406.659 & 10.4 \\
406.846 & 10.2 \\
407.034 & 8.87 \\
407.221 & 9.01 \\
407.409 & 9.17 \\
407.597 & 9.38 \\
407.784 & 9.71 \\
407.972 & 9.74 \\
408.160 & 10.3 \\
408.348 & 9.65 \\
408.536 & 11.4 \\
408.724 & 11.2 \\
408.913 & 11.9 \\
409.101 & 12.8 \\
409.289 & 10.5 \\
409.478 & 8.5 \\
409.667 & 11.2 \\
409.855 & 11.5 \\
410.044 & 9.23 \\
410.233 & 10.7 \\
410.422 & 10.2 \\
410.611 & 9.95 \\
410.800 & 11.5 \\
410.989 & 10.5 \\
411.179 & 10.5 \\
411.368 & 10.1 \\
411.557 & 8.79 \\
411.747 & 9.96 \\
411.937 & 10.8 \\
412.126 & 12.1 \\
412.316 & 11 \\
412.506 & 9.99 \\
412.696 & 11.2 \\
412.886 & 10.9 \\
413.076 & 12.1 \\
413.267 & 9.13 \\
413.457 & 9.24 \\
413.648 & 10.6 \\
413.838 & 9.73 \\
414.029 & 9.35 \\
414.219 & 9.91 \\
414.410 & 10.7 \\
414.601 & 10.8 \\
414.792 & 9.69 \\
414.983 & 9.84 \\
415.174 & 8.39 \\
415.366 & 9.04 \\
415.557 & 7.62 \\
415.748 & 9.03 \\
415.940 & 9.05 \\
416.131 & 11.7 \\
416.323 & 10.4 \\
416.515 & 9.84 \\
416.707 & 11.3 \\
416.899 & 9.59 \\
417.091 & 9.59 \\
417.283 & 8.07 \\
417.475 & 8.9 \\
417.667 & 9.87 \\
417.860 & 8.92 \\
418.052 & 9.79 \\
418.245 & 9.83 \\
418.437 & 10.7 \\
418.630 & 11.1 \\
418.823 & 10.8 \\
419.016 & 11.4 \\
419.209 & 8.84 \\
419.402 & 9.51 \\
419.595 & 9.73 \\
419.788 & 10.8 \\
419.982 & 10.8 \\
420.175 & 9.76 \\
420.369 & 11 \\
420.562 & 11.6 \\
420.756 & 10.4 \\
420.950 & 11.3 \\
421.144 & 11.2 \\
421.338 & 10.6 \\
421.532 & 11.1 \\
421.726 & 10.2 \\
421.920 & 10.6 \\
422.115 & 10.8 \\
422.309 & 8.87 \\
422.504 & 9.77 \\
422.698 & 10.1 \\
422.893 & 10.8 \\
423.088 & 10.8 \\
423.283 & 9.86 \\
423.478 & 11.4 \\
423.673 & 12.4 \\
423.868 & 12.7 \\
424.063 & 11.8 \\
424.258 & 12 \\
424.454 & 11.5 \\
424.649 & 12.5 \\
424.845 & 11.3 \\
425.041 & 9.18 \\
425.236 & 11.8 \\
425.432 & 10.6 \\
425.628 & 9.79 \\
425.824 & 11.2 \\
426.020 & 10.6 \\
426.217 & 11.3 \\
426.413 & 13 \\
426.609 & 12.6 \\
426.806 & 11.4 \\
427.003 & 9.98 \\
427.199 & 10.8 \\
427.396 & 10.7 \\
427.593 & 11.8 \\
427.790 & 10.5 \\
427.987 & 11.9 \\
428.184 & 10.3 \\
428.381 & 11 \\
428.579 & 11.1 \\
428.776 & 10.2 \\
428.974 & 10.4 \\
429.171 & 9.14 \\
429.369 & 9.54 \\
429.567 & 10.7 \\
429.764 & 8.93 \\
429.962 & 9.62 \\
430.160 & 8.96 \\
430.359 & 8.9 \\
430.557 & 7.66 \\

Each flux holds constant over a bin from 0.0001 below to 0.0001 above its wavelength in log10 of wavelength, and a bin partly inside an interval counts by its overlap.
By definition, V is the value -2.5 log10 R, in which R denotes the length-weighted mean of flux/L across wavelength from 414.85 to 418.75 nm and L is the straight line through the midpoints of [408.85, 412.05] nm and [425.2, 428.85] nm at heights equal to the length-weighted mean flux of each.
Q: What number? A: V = 0.116 mag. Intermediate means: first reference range 10.5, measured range 9.64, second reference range 11.1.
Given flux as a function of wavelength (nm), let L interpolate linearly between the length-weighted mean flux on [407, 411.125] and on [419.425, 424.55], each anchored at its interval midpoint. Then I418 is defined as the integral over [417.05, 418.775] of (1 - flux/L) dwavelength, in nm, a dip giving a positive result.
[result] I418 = 0.16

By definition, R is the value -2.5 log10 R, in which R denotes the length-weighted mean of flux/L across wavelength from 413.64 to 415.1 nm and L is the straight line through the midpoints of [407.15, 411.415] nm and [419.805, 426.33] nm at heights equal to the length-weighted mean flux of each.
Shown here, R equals 0.06 mag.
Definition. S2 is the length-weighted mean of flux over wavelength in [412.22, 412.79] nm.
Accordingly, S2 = 10.7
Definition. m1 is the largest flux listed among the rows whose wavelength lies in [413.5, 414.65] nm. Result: 10.8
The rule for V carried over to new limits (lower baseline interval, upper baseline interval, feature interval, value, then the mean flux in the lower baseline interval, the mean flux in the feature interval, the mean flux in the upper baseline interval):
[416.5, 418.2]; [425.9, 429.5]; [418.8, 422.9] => -0.05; 9.53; 10.4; 10.9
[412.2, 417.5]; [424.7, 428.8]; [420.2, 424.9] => -0.04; 9.9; 11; 11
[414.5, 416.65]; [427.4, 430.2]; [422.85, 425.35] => -0.13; 9.61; 11.4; 10.3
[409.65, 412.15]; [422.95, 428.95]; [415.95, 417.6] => 0.09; 10.4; 9.88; 11.2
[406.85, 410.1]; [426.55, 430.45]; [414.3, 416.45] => 0.07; 10.2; 9.66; 10.4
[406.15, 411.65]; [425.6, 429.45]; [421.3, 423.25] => 0.04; 10.2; 10.3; 10.9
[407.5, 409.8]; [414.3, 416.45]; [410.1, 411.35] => -0.02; 10.5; 10.5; 9.66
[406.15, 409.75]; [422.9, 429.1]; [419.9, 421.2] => 0.00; 10.1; 10.9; 11.2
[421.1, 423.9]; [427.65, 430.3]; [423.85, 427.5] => -0.08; 10.7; 11.3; 10.2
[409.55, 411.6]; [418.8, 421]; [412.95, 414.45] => 0.04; 10.4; 10.1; 10.5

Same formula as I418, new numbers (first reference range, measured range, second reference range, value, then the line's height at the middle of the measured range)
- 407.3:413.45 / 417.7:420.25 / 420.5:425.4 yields 0.16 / 10.8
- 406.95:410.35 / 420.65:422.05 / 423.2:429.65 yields 0.01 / 10.8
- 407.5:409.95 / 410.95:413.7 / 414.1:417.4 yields -0.09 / 10.1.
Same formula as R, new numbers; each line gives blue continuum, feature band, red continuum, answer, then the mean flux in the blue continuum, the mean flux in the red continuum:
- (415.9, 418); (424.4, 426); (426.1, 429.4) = -0.03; 9.77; 10.9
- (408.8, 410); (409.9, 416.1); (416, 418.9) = 0.05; 11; 10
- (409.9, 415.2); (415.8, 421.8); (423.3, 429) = 0.05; 10.3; 11.2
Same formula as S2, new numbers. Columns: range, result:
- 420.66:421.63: 10.9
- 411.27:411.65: 9.48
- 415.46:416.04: 8.61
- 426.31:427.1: 11.7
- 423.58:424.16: 12.3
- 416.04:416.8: 10.8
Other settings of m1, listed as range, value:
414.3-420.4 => 11.7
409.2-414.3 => 12.1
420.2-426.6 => 13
